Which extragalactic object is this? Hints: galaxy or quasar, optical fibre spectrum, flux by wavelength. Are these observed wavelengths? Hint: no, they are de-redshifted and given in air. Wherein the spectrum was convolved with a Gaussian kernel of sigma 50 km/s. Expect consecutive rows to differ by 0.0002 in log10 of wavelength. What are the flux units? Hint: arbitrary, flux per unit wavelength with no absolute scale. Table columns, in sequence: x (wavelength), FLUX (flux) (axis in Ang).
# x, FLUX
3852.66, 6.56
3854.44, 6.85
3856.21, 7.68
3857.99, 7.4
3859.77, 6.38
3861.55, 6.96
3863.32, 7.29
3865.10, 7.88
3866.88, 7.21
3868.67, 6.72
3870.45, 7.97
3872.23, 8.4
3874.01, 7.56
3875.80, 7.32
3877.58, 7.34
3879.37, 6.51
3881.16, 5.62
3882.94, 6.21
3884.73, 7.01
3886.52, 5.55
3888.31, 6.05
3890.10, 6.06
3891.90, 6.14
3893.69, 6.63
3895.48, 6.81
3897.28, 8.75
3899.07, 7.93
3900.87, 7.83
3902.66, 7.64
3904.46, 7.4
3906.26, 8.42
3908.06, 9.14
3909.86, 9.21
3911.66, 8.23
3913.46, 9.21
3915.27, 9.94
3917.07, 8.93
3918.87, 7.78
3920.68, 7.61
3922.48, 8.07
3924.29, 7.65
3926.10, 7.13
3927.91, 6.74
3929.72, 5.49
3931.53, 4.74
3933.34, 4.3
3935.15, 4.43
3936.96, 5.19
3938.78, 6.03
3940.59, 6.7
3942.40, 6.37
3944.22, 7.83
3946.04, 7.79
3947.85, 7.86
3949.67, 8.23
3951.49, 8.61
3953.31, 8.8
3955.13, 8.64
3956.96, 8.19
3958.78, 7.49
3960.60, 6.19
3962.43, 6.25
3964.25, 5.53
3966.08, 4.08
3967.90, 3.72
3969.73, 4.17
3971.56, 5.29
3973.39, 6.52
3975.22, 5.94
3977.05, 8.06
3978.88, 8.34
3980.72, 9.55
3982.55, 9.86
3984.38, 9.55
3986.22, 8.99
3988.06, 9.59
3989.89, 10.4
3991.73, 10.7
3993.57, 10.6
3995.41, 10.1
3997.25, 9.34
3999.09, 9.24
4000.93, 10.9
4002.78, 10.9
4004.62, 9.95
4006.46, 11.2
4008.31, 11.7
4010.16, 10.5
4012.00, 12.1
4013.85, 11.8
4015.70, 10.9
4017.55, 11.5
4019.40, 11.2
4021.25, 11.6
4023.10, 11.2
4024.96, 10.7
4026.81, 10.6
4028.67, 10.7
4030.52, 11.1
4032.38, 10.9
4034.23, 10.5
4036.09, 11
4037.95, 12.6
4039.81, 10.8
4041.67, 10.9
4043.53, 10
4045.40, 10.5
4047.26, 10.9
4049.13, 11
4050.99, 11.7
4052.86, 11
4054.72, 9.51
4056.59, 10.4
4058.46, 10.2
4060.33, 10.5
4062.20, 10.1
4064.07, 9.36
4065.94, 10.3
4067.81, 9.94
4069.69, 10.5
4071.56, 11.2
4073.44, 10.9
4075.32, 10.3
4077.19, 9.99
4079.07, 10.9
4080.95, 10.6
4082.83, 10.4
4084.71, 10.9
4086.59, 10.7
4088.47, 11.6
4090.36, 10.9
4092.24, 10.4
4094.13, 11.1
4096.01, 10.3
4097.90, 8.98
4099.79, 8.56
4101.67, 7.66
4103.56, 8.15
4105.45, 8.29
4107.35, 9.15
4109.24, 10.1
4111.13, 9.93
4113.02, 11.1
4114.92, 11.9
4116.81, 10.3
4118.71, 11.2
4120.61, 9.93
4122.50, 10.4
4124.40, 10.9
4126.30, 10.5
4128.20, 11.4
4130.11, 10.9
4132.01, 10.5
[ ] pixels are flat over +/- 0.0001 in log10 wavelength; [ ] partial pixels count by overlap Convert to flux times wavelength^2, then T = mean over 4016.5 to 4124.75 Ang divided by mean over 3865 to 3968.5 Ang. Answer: 1.6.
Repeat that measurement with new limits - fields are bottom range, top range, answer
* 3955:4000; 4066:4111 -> 1.35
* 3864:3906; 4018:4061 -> 1.66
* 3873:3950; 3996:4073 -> 1.60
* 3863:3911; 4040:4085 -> 1.57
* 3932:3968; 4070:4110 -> 1.62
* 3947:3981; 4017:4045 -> 1.66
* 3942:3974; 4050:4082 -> 1.63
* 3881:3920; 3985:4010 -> 1.42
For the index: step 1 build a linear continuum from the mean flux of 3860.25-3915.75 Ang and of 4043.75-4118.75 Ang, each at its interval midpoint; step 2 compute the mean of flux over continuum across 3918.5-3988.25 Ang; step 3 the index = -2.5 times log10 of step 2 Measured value 0.201 mag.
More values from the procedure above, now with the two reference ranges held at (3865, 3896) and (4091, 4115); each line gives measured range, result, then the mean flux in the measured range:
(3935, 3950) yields 0.12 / 6.77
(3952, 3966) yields 0.09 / 7.14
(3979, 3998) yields -0.20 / 9.81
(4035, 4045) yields -0.24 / 11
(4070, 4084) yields -0.15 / 10.6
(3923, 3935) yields 0.23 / 5.97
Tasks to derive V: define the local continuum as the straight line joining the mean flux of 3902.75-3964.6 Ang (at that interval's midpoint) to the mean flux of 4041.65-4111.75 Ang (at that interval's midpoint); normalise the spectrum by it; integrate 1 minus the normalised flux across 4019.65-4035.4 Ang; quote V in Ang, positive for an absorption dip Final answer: -2.9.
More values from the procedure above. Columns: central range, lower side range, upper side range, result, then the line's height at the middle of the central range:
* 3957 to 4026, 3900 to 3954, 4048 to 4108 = -3.2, 8.61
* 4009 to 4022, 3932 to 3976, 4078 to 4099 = -4.8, 8.32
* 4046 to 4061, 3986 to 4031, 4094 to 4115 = -0.8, 10.1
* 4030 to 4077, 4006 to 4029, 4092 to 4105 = -1.4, 10.3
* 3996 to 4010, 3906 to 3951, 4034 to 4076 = -1.8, 9.26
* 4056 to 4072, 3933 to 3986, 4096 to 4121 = -2.5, 8.84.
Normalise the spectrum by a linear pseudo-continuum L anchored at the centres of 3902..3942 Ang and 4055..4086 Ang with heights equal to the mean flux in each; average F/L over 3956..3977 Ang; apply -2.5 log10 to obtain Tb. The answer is 0.36 mag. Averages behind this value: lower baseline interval 7.25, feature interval 5.86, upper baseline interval 10.4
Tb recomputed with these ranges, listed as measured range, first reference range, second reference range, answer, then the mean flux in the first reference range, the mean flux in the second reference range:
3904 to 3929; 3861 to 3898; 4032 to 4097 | -0.08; 6.94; 10.6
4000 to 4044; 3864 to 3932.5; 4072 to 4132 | -0.21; 7.39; 10.3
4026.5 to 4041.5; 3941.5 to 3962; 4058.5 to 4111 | -0.20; 7.78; 10.1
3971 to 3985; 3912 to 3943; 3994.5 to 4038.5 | 0.16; 6.87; 10.9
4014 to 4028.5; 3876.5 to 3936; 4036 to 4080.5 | -0.14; 7.17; 10.6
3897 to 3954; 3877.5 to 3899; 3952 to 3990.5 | -0.08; 6.58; 7.38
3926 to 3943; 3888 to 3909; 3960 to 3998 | 0.32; 7.44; 7.76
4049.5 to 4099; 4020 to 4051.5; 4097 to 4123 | -0.02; 11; 9.68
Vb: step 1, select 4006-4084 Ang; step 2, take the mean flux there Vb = 10.8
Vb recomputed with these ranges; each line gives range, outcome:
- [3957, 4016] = 8.71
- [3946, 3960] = 8.18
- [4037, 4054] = 11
